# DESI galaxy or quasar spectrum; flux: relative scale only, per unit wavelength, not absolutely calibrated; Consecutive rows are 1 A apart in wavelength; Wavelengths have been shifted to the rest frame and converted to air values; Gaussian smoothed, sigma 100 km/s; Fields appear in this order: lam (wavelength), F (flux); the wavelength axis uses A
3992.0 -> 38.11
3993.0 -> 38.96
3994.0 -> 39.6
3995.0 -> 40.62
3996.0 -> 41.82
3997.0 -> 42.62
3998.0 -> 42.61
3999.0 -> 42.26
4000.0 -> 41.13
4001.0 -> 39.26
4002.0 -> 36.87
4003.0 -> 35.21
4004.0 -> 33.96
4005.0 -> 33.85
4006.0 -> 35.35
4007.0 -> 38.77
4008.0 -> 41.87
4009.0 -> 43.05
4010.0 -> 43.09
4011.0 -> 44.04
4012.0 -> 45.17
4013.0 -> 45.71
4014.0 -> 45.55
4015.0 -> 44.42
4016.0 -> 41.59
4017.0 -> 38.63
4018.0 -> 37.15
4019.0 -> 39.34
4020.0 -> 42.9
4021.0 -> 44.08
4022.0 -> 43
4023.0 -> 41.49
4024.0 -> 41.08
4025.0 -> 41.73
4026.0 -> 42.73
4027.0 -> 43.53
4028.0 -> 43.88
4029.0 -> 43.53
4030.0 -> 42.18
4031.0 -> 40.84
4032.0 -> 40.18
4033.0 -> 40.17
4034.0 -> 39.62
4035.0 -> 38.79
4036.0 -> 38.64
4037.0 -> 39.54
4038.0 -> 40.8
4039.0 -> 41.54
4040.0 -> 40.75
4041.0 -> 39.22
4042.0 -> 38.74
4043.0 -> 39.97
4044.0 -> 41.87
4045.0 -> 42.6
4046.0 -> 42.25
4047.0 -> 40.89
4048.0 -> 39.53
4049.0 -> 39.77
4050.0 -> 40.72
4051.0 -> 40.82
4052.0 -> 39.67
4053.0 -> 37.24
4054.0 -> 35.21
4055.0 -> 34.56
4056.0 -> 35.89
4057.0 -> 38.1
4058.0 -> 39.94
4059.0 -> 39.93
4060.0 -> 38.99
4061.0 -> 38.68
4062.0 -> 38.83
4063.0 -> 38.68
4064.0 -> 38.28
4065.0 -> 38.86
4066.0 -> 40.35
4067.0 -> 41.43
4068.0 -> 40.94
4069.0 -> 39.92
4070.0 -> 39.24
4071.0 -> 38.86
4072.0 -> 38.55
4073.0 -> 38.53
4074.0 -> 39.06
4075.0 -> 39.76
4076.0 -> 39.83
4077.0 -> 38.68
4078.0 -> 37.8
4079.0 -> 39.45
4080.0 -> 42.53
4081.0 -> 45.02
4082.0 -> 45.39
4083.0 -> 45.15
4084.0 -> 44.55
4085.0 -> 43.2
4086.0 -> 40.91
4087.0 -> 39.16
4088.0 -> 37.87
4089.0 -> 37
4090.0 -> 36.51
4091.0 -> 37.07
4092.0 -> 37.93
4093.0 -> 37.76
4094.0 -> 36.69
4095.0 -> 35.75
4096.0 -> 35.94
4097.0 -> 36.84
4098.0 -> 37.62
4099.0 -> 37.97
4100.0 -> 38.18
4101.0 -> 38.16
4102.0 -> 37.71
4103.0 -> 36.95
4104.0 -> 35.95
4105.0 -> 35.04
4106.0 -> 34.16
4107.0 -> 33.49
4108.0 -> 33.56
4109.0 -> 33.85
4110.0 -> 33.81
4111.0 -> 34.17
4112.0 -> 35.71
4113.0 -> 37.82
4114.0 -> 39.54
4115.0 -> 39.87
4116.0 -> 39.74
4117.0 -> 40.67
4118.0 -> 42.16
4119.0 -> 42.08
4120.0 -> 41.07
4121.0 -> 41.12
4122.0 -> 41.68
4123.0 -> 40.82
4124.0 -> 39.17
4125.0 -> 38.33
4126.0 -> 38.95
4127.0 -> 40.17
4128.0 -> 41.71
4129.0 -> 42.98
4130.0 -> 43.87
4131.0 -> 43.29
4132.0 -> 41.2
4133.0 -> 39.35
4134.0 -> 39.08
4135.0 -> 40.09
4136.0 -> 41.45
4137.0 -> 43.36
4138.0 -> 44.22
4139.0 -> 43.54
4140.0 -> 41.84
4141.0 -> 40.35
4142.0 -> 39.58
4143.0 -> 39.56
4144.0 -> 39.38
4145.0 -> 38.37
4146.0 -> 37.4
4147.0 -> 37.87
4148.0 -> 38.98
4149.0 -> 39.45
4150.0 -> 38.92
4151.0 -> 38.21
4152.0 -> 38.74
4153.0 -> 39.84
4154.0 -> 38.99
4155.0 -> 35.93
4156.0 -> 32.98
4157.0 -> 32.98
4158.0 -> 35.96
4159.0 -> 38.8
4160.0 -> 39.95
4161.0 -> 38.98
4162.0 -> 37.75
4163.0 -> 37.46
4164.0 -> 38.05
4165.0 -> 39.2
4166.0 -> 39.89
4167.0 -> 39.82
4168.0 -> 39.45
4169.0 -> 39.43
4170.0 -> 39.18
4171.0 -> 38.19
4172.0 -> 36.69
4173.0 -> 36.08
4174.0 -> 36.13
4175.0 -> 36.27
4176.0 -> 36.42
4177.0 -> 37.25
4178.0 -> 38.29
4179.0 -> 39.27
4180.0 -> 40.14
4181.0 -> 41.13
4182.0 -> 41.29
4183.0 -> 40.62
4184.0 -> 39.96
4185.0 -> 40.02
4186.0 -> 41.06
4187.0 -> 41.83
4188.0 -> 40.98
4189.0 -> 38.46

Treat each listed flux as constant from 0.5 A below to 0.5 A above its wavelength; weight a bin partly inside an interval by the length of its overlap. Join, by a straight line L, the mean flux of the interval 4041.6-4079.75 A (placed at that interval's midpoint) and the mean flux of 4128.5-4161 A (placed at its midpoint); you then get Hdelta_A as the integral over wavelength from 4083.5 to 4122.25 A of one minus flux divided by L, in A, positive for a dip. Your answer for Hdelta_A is 1.5 A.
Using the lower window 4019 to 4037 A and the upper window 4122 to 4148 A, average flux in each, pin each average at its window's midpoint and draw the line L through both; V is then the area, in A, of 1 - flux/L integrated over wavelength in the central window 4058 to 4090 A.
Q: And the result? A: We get 0.8 A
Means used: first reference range 41.5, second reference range 40.6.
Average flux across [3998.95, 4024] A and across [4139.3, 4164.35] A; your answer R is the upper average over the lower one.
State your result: 0.94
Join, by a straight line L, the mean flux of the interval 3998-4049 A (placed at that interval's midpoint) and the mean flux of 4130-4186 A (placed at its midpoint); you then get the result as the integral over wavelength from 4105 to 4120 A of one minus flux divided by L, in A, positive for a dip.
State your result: 0.9 A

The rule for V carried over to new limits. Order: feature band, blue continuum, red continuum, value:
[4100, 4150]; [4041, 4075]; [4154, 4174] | -1.22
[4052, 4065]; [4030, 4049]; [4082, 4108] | 0.52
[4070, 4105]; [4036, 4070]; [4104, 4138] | 0.31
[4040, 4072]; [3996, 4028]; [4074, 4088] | 1.50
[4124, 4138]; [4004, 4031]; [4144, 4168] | -0.86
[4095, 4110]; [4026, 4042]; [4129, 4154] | 1.68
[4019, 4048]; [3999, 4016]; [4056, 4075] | -0.94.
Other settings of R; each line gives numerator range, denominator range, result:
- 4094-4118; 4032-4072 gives 0.93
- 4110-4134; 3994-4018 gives 0.99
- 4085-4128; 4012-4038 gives 0.91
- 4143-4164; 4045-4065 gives 0.97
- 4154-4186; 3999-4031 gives 0.93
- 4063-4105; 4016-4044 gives 0.96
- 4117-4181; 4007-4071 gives 0.97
